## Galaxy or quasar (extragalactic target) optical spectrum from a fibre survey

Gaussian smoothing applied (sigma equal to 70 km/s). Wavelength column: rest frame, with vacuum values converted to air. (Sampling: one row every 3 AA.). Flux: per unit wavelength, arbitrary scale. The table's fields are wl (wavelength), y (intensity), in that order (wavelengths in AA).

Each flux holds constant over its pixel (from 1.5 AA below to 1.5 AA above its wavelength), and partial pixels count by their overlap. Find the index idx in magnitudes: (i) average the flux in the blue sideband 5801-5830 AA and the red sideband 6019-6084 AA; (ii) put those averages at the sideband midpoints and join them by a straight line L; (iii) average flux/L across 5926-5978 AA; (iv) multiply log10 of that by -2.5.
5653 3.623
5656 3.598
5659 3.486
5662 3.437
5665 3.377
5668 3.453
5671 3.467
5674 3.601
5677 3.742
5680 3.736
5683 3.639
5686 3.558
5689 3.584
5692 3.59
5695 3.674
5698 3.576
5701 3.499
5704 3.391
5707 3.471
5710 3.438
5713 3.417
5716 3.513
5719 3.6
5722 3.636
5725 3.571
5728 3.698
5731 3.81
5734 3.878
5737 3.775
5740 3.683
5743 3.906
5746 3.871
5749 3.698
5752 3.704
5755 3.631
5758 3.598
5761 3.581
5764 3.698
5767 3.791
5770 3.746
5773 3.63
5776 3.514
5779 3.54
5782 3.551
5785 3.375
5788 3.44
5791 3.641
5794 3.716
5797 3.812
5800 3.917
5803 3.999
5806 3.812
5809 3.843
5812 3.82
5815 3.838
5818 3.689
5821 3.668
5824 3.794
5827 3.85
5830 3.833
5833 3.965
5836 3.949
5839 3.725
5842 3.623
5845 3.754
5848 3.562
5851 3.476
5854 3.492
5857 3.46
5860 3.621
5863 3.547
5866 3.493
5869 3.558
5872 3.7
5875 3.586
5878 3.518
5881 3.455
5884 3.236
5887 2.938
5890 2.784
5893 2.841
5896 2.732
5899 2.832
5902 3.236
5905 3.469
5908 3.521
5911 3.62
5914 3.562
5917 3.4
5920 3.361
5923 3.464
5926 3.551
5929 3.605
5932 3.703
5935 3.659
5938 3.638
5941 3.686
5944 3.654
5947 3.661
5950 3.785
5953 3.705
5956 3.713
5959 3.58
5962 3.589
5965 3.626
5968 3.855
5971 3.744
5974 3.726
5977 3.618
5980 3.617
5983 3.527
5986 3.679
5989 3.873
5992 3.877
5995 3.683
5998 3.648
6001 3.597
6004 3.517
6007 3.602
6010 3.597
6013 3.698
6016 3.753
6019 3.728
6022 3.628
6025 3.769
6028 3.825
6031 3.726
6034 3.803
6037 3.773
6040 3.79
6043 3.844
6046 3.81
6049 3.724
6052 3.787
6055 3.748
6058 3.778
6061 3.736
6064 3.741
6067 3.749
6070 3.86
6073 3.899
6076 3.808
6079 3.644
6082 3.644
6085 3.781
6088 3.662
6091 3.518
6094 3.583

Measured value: 0.03 mag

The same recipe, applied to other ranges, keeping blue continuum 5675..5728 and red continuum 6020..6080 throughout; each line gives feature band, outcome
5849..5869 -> 0.04 mag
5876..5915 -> 0.15 mag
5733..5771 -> -0.04 mag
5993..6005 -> 0.03 mag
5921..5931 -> 0.05 mag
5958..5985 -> 0.02 mag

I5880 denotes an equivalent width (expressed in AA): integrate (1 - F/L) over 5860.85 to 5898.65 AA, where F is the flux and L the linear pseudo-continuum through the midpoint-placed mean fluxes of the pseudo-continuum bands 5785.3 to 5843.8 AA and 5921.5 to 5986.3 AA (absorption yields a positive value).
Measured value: 4.5 AA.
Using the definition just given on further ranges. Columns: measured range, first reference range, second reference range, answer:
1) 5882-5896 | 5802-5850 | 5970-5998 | 3.0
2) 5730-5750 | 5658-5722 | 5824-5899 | -1.6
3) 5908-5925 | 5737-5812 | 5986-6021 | 0.9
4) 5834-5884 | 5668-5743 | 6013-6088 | 1.2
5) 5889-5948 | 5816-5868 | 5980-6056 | 4.7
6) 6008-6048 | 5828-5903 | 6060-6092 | -0.9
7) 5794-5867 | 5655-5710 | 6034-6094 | -2.2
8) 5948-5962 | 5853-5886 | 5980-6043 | -0.2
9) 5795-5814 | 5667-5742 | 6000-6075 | -1.1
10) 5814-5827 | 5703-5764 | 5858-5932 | -1.0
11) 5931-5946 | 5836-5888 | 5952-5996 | -0.1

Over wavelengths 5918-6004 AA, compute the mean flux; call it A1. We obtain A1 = 3.65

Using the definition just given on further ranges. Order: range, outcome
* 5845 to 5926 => 3.37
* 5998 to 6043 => 3.7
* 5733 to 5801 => 3.68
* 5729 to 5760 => 3.75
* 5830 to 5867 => 3.65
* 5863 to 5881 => 3.56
